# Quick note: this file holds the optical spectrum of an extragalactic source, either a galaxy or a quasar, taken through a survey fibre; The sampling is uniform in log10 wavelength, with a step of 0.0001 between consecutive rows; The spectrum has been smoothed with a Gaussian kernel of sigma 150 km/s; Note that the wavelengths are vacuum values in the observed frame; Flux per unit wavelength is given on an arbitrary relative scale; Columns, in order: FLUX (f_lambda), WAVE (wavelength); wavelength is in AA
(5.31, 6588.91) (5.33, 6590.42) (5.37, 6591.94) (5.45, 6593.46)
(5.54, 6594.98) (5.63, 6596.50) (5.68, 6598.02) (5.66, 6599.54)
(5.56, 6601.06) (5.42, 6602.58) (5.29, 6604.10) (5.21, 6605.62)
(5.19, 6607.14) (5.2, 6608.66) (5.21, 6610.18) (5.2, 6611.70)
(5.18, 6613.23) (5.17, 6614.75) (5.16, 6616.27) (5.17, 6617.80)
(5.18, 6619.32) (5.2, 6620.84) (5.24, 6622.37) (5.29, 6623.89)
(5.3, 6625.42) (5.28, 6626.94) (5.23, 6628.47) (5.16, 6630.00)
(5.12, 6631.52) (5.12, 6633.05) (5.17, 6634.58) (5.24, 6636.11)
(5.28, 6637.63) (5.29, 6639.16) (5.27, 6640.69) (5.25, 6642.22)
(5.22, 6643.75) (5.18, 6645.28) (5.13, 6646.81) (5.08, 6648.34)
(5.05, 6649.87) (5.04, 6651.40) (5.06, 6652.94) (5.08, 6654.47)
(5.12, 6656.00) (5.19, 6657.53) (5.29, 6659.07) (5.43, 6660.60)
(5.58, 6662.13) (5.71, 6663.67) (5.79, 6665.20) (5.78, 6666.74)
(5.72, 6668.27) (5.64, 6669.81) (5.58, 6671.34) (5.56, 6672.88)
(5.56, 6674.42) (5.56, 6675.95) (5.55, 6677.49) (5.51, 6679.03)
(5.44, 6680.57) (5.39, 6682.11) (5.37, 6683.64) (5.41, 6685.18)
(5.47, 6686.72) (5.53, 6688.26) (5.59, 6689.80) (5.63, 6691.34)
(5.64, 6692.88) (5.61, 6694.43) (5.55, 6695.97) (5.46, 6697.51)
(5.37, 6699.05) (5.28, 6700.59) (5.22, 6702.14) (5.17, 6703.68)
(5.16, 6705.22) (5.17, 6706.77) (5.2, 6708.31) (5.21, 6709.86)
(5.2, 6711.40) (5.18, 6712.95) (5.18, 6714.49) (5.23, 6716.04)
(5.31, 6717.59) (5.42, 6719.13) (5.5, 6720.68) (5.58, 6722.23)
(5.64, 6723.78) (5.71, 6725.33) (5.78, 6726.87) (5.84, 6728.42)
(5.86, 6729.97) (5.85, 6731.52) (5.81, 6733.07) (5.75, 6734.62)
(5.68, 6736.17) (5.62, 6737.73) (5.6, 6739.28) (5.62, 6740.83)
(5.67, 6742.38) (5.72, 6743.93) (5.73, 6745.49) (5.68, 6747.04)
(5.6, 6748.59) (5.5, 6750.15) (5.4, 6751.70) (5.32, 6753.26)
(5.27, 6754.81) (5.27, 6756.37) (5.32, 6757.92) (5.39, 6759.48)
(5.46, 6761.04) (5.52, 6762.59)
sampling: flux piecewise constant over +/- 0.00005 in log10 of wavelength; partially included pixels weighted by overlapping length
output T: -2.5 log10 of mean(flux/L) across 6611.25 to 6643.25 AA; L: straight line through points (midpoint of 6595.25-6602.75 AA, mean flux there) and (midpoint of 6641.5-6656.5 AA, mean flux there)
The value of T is 0.023 mag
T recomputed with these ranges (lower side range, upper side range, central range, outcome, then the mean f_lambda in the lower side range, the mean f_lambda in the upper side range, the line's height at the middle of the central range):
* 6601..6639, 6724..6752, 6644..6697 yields 0.00 mag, 5.23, 5.69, 5.43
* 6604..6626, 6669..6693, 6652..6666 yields 0.01 mag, 5.21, 5.52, 5.42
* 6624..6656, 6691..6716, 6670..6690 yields -0.05 mag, 5.18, 5.32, 5.27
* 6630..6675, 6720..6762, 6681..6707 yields 0.01 mag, 5.33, 5.6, 5.45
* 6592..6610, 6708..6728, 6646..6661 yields 0.06 mag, 5.43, 5.41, 5.42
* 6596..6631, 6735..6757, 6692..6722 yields 0.03 mag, 5.29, 5.55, 5.48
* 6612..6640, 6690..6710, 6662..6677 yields -0.07 mag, 5.21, 5.37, 5.3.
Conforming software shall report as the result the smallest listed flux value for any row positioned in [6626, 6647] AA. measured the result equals 5.12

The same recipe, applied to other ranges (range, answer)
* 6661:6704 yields 5.17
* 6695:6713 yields 5.16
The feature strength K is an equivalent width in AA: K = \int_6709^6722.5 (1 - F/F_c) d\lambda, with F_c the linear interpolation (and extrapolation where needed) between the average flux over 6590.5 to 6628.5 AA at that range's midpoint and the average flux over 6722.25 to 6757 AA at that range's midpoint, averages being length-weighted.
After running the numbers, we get 0.7 AA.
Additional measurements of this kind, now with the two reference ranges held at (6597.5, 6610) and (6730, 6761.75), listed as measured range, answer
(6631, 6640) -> 0.4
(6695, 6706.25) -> 0.4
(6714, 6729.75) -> 0.0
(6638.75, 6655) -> 0.9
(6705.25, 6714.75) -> 0.6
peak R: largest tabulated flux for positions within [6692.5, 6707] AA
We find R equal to 5.64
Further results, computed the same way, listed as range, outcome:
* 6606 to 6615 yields 5.21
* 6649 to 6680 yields 5.79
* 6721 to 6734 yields 5.86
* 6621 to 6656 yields 5.3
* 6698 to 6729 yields 5.84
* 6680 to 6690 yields 5.59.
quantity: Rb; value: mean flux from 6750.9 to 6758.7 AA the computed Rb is 5.32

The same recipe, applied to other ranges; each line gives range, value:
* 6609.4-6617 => 5.19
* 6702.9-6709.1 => 5.18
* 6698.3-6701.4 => 5.32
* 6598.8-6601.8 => 5.61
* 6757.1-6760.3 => 5.35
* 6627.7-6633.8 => 5.15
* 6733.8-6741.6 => 5.65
